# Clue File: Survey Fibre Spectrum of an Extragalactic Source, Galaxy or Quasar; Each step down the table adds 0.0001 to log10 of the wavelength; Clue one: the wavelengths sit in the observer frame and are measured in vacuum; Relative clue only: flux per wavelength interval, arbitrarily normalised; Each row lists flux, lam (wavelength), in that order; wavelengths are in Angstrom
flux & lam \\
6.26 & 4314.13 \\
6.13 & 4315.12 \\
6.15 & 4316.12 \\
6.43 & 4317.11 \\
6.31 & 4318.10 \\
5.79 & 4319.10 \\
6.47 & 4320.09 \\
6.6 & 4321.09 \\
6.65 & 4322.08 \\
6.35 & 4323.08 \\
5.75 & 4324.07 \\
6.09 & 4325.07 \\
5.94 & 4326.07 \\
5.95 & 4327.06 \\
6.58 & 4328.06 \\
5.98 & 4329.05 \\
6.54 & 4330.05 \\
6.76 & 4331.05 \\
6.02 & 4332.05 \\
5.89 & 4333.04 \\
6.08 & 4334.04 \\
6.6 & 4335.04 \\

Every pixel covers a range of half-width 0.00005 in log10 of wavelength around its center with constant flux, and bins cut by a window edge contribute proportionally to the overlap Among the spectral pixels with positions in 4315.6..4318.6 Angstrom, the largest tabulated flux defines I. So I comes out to 6.43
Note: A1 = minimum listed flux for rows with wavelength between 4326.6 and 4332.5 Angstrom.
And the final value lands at 5.95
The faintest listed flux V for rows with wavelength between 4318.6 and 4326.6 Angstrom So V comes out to 5.75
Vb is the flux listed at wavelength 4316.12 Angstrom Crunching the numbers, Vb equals 6.15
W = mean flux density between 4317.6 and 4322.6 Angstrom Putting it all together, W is 6.36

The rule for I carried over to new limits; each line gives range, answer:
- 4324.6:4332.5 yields 6.76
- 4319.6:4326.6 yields 6.65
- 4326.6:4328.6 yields 6.58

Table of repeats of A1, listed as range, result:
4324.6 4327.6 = 5.94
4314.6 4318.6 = 6.13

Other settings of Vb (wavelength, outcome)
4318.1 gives 6.31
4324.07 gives 5.75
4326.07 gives 5.94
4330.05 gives 6.54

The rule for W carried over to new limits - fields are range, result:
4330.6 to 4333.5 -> 6.23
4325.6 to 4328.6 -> 6.18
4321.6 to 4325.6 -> 6.19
